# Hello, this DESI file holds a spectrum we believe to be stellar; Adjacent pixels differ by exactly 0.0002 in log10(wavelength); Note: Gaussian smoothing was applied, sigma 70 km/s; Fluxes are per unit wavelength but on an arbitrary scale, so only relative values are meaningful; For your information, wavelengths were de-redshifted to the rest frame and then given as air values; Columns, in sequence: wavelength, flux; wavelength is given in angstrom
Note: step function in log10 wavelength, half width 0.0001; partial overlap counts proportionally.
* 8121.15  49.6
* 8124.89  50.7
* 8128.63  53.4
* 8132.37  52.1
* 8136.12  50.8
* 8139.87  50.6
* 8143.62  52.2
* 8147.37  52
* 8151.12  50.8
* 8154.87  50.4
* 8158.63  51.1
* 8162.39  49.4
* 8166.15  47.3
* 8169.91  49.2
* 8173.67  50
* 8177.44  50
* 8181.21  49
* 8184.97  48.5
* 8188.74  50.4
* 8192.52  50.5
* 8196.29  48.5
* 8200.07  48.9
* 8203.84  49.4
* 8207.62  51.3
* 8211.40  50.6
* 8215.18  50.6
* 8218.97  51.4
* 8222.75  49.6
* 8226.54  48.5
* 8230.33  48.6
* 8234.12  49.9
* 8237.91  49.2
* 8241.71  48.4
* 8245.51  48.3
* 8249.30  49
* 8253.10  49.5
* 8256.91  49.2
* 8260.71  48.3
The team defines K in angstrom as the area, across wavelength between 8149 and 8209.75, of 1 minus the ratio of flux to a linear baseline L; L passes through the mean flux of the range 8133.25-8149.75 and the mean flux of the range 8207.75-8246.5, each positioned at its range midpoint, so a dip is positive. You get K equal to 1.1 angstrom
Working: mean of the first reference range 51.4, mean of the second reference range 49.6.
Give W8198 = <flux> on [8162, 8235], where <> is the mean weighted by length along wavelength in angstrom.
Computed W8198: 49.6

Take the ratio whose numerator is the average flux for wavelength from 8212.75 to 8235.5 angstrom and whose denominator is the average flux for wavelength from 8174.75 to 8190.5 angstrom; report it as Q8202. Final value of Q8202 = 1.0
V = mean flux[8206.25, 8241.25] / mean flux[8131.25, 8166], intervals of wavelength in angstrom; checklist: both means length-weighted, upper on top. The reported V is 1.0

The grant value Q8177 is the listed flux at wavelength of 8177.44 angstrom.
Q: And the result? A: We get 50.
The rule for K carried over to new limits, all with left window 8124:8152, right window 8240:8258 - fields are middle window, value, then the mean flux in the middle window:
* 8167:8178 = 0.28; 49.5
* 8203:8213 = -0.13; 50.5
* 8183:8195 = 0.15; 49.7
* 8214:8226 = -0.17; 50.3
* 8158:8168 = 0.39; 49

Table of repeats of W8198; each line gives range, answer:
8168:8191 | 49.5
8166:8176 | 49.1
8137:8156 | 51.2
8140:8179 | 50.3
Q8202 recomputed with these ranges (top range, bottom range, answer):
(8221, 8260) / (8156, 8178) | 0.99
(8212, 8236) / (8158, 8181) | 1.01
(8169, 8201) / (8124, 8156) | 0.96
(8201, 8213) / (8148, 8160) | 0.99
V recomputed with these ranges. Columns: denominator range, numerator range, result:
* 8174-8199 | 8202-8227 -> 1.02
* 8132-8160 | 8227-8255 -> 0.96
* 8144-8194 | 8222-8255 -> 0.98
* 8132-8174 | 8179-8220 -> 0.99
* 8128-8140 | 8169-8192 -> 0.96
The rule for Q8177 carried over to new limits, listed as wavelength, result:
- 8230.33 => 48.6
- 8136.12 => 50.8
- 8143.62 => 52.2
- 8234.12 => 49.9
